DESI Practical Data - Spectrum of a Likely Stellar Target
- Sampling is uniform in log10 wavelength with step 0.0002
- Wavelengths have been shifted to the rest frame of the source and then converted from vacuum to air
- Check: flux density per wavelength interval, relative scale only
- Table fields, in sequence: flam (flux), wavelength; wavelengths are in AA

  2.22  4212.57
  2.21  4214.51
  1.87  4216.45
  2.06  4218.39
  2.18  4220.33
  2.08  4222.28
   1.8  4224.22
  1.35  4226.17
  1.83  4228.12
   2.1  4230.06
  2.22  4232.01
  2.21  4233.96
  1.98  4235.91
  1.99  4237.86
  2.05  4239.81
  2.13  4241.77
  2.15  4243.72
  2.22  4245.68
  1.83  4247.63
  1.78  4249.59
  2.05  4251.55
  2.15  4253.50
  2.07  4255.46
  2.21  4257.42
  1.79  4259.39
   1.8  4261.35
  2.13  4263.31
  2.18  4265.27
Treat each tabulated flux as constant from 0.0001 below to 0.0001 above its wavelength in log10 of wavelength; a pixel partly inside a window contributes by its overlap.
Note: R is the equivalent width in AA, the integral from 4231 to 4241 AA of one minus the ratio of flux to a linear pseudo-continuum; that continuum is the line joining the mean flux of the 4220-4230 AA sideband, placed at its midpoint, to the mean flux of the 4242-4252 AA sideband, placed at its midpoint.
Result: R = -0.8 AA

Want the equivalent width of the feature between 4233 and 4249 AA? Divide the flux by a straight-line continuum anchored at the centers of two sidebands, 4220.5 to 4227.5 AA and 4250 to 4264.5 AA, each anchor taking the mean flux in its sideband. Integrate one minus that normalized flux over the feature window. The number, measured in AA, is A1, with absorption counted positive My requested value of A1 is -1.3 AA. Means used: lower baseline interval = 1.8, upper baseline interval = 2.02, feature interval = 2.06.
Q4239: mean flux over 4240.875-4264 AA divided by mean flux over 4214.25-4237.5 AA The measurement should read 1.02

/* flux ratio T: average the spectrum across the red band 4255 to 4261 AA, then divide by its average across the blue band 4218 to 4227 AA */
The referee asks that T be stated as 1.05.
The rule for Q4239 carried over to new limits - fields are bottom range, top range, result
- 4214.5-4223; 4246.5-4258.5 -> 0.98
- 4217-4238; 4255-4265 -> 1.01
